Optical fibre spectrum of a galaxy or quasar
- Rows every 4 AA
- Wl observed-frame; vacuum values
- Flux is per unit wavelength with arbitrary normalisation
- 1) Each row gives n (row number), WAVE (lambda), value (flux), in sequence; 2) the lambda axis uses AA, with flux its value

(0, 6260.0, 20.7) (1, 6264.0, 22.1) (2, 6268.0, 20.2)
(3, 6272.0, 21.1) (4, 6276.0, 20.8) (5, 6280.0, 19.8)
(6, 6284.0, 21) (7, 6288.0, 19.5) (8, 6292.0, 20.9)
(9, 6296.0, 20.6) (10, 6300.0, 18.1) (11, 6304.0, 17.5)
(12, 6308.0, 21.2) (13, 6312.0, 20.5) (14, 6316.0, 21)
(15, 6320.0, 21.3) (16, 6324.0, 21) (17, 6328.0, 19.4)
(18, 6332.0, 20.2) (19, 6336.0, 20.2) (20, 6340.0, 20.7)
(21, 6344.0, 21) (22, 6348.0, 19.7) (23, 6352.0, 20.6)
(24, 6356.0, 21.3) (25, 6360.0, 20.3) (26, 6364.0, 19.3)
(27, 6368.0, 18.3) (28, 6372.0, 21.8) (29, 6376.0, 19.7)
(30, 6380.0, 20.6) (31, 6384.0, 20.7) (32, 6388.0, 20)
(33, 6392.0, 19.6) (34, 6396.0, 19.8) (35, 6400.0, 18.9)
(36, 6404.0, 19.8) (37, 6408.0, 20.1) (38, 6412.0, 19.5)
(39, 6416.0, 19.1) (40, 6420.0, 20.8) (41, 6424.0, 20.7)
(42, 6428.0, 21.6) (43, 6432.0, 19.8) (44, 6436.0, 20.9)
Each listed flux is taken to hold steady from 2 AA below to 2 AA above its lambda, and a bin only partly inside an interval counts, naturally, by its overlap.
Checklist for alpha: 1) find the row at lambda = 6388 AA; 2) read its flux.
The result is 20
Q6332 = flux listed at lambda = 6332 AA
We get 20.2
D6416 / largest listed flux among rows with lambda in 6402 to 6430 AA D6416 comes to 21.6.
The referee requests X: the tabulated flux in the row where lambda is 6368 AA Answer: 18.3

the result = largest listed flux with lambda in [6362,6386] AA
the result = 21.8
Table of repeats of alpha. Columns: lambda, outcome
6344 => 21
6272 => 21.1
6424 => 20.7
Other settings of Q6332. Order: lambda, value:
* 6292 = 20.9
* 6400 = 18.9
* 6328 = 19.4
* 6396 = 19.8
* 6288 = 19.5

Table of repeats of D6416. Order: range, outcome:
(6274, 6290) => 21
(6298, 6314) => 21.2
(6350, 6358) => 21.3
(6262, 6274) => 22.1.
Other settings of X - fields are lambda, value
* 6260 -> 20.7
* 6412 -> 19.5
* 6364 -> 19.3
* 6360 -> 20.3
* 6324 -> 21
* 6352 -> 20.6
